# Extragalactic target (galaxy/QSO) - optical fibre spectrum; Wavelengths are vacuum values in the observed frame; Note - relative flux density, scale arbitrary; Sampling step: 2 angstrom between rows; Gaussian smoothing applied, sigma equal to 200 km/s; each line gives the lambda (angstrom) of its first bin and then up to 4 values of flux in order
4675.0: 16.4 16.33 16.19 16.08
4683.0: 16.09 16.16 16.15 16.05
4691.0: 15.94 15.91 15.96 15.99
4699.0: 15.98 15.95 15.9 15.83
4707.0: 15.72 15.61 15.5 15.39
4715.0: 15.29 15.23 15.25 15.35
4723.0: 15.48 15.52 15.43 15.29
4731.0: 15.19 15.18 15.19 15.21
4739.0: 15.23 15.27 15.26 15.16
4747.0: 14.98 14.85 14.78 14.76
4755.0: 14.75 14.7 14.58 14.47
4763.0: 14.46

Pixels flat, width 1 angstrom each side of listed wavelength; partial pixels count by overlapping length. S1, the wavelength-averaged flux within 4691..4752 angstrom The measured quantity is 15.4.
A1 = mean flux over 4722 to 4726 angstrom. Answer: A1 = 15.5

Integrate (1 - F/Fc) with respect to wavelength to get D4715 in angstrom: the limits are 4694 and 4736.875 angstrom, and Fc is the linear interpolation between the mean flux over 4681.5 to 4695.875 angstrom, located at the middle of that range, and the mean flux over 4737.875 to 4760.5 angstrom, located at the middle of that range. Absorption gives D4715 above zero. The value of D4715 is 0.1 angstrom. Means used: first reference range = 16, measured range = 15.5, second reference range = 14.9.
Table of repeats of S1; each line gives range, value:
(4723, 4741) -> 15.3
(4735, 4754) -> 15.1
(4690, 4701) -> 16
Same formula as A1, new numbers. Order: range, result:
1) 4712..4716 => 15.3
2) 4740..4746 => 15.2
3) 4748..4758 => 14.8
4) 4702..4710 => 15.8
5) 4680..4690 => 16.1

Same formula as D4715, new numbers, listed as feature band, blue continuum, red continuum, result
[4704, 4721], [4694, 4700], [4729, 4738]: 0.19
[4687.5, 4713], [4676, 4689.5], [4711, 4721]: -0.22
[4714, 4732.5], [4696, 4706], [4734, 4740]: 0.18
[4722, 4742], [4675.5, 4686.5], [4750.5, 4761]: -0.18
